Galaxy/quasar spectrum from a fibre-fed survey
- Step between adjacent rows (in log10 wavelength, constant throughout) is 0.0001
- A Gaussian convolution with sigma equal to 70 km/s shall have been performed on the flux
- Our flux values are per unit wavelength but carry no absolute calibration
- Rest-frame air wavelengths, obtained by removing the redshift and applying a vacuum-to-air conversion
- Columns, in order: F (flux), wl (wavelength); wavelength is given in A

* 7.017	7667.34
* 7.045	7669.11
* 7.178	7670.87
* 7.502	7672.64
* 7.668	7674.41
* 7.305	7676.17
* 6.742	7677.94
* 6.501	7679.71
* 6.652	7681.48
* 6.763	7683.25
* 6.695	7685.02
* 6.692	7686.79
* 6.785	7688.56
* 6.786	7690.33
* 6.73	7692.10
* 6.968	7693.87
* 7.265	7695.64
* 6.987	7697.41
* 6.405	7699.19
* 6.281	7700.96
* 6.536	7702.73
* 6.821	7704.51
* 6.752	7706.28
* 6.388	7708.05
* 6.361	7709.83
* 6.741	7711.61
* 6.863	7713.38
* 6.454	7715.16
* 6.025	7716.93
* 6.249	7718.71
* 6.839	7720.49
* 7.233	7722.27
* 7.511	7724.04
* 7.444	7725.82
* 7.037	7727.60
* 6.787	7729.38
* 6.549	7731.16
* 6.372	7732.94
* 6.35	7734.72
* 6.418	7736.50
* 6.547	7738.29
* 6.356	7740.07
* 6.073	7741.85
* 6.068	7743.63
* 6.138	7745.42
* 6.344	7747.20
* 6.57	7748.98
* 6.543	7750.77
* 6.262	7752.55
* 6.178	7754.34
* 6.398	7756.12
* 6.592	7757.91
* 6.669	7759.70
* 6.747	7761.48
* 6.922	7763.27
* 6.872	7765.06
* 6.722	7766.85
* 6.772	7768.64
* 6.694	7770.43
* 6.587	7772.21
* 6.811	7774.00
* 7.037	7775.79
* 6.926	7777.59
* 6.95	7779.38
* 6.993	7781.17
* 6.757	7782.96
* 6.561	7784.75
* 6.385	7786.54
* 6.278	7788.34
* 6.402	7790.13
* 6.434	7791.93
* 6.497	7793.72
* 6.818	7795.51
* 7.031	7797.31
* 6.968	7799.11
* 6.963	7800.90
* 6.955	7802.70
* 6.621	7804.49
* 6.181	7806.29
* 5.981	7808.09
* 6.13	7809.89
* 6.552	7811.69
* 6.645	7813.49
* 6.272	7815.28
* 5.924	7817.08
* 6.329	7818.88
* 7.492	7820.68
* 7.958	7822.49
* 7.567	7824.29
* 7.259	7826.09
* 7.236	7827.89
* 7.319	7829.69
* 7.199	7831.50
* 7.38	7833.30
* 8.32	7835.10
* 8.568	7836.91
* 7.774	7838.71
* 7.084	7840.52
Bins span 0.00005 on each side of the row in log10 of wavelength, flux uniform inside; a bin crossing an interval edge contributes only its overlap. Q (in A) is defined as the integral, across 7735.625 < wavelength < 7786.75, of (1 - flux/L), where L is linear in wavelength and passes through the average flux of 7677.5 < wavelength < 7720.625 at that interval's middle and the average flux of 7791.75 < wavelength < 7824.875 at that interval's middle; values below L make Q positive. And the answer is 0.7 A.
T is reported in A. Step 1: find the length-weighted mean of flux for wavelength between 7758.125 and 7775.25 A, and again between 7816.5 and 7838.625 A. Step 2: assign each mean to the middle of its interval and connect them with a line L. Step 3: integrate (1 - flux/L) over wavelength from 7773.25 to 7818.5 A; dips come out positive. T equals 3.0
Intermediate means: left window 6.76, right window 7.42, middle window 6.6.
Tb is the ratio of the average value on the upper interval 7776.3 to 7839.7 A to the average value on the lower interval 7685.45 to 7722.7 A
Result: 1.0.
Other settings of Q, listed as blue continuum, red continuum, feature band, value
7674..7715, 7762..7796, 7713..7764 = 1.2 A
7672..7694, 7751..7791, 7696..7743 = 1.1 A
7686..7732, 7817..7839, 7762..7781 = 0.8 A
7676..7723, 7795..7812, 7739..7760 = 1.0 A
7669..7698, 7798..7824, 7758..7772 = 0.0 A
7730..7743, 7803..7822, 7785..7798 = -0.2 A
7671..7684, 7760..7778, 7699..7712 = 0.8 A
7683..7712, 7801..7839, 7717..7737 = 0.0 A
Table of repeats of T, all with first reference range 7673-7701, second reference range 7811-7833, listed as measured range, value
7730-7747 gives 1.4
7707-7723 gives 0.7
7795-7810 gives 0.7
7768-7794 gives 1.0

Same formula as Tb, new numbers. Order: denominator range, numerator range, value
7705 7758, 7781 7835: 1.04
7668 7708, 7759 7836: 0.99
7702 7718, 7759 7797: 1.03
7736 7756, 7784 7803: 1.05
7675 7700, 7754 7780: 0.99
